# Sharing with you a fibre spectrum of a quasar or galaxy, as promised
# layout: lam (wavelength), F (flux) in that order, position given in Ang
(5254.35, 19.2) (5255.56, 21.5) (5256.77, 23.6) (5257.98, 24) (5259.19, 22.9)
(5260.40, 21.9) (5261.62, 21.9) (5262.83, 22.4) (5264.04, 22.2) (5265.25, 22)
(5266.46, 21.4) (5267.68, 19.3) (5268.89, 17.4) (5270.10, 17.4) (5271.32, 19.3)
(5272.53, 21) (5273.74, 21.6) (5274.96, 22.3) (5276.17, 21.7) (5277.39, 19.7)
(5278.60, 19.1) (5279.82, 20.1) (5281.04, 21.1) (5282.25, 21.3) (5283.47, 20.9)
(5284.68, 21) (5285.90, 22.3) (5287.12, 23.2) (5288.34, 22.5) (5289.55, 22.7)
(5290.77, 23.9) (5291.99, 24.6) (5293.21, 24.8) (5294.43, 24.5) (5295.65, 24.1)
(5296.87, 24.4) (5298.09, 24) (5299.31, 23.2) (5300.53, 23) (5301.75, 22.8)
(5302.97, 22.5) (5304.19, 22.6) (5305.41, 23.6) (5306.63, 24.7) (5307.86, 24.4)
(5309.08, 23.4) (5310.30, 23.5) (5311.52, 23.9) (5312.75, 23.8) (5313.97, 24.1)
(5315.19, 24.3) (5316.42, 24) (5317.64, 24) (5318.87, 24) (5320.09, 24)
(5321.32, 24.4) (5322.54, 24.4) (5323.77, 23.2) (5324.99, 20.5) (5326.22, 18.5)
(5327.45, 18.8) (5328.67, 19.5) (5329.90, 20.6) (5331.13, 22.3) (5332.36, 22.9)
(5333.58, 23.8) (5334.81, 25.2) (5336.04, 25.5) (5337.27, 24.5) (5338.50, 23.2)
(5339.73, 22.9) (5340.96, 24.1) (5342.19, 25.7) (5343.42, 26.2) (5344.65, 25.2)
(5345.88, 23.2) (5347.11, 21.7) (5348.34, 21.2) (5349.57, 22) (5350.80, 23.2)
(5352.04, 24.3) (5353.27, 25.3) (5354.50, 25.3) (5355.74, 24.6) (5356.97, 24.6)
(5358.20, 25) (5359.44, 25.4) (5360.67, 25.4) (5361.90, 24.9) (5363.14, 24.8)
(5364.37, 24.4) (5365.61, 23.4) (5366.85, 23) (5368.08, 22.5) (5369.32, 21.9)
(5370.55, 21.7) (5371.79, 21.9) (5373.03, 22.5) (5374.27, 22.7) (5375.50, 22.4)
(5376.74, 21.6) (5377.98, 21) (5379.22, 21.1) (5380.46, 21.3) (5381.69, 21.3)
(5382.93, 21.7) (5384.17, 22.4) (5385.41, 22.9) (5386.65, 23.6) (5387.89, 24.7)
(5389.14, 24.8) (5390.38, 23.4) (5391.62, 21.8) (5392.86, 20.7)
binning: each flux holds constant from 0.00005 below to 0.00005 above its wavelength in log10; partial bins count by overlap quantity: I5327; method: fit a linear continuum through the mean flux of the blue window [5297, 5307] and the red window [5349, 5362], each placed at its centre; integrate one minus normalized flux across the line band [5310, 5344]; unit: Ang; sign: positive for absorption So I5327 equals 0.9 Ang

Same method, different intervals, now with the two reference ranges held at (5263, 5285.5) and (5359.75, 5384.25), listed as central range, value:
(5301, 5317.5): -1.8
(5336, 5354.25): -1.5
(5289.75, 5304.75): -1.9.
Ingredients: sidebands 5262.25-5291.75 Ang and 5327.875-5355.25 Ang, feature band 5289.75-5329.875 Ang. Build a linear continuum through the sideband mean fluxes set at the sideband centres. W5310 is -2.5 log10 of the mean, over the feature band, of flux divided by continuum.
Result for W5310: -0.045 mag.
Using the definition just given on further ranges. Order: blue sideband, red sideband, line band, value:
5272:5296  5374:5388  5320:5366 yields -0.067 mag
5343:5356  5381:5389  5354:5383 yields 0.009 mag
